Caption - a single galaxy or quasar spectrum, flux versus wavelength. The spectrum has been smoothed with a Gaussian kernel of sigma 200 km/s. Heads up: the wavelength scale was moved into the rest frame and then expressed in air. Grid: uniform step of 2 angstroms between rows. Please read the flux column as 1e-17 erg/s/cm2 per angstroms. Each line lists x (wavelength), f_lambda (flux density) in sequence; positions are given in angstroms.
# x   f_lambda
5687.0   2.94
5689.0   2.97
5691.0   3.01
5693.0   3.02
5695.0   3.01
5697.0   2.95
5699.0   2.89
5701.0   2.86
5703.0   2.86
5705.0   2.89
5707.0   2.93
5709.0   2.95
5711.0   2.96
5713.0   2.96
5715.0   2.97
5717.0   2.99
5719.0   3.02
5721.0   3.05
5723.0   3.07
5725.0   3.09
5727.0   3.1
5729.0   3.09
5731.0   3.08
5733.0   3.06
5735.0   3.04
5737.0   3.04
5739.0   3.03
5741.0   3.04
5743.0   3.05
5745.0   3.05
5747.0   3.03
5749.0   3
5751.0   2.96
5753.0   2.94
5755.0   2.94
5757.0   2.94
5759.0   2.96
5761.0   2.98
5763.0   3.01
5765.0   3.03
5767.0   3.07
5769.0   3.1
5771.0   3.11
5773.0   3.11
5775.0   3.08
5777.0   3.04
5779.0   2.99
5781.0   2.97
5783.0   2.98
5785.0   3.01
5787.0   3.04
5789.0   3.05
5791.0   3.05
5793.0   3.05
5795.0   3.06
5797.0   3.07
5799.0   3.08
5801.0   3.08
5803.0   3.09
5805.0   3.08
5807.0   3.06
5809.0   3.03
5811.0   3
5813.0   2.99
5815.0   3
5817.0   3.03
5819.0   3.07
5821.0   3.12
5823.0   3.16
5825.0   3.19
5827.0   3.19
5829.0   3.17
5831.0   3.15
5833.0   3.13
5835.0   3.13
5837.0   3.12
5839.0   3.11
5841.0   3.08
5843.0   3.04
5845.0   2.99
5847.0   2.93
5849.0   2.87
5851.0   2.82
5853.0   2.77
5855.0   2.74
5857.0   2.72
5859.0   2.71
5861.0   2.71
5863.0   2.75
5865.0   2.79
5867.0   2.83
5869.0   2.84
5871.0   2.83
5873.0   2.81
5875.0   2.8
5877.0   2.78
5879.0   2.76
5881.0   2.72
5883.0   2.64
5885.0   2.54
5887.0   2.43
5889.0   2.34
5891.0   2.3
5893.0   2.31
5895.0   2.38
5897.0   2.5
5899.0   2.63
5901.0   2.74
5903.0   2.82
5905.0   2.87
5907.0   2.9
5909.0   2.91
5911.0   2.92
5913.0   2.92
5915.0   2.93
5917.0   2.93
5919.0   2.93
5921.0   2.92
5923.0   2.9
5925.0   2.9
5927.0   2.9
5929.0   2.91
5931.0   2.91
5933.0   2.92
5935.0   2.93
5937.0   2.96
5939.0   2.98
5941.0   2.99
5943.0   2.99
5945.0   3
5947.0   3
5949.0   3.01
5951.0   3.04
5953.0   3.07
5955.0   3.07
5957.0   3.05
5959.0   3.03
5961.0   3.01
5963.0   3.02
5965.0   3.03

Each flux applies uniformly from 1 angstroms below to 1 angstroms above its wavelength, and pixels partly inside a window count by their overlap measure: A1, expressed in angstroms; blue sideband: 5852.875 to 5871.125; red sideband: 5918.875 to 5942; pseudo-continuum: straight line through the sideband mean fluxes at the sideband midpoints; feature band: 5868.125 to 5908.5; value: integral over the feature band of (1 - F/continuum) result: 2.5 angstroms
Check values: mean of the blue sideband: 2.77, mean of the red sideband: 2.93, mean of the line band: 2.65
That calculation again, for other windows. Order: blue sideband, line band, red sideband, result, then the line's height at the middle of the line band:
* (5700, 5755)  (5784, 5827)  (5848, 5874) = -2.9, 2.87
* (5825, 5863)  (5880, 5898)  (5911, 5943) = 3.0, 2.95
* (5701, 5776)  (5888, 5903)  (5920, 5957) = 2.5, 2.98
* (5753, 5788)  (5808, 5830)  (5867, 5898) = -1.9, 2.84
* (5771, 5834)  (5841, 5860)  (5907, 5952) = 1.0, 3.02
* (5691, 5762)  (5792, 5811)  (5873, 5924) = -1.3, 2.87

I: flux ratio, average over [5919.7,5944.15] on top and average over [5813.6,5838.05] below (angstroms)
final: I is 0.9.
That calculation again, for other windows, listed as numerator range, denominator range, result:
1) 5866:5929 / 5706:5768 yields 0.91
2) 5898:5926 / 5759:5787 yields 0.95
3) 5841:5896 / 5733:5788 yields 0.90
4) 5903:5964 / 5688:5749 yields 0.99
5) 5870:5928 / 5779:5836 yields 0.89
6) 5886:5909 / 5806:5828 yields 0.84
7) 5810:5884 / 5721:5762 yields 0.97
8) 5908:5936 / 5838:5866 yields 1.02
